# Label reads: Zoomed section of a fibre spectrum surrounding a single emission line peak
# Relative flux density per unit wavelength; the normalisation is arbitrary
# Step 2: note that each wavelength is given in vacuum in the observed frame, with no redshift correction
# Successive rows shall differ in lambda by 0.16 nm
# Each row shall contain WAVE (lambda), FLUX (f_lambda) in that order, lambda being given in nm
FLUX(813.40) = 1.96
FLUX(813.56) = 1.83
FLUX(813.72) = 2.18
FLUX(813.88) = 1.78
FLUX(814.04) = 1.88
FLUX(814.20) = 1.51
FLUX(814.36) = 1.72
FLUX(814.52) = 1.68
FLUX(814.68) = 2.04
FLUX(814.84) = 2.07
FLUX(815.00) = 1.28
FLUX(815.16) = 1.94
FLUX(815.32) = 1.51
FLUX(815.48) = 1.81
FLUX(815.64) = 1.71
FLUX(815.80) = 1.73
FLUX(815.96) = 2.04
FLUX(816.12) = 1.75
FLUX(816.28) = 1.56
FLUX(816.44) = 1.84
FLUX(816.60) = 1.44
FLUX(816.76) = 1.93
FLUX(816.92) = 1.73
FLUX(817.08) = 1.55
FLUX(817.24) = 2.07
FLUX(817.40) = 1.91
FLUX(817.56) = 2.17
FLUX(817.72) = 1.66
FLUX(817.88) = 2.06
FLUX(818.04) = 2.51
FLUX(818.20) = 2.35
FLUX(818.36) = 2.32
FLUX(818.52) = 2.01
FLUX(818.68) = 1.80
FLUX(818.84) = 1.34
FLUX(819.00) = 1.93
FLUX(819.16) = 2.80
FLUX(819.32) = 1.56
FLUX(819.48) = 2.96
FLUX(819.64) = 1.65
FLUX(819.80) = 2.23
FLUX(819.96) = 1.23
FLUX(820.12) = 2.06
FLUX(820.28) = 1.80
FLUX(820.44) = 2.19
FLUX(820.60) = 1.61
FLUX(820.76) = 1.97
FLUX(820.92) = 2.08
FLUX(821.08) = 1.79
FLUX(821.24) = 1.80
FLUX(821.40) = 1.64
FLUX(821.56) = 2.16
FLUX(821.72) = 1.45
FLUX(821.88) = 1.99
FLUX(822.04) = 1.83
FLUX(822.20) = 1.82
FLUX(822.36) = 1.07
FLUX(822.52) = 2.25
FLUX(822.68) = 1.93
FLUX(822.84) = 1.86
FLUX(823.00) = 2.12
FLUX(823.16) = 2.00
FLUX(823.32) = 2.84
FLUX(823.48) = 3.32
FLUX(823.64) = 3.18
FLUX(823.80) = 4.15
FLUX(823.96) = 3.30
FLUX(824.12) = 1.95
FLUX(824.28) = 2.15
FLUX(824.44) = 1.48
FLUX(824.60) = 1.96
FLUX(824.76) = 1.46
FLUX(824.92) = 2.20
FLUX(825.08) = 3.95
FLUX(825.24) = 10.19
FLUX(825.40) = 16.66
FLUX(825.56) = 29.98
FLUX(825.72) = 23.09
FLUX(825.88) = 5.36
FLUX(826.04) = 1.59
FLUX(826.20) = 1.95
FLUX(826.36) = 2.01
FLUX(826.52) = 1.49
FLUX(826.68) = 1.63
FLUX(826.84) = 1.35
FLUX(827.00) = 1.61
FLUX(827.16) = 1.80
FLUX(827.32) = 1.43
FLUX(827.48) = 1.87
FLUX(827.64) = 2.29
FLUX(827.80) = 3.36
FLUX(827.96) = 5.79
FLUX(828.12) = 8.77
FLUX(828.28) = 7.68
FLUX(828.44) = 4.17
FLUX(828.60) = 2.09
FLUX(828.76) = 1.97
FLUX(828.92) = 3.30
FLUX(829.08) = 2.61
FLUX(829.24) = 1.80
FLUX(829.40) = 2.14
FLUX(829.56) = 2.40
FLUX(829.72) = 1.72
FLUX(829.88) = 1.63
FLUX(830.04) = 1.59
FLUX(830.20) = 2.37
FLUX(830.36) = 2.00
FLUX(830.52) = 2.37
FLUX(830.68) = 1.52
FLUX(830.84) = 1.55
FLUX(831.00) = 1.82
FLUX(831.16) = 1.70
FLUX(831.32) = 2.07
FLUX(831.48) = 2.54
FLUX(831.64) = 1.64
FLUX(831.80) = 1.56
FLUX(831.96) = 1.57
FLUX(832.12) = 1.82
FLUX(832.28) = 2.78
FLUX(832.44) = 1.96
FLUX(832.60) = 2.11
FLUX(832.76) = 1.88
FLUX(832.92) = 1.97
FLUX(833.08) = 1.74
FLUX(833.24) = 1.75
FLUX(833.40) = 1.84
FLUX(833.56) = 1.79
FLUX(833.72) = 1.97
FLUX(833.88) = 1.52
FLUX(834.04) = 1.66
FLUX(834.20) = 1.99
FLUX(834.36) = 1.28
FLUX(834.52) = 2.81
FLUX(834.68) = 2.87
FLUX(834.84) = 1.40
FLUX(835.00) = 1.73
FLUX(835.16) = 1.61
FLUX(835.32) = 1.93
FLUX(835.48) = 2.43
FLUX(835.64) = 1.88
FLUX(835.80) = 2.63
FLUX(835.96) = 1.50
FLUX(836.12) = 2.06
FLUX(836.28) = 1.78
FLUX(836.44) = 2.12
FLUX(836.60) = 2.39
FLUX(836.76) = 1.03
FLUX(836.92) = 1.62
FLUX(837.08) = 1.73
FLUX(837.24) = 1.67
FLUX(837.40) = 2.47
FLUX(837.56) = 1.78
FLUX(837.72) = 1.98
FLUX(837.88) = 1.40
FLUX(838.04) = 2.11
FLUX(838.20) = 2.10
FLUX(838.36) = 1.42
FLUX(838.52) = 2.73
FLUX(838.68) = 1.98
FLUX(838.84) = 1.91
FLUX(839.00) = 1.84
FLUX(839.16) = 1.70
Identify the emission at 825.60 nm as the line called Halpha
